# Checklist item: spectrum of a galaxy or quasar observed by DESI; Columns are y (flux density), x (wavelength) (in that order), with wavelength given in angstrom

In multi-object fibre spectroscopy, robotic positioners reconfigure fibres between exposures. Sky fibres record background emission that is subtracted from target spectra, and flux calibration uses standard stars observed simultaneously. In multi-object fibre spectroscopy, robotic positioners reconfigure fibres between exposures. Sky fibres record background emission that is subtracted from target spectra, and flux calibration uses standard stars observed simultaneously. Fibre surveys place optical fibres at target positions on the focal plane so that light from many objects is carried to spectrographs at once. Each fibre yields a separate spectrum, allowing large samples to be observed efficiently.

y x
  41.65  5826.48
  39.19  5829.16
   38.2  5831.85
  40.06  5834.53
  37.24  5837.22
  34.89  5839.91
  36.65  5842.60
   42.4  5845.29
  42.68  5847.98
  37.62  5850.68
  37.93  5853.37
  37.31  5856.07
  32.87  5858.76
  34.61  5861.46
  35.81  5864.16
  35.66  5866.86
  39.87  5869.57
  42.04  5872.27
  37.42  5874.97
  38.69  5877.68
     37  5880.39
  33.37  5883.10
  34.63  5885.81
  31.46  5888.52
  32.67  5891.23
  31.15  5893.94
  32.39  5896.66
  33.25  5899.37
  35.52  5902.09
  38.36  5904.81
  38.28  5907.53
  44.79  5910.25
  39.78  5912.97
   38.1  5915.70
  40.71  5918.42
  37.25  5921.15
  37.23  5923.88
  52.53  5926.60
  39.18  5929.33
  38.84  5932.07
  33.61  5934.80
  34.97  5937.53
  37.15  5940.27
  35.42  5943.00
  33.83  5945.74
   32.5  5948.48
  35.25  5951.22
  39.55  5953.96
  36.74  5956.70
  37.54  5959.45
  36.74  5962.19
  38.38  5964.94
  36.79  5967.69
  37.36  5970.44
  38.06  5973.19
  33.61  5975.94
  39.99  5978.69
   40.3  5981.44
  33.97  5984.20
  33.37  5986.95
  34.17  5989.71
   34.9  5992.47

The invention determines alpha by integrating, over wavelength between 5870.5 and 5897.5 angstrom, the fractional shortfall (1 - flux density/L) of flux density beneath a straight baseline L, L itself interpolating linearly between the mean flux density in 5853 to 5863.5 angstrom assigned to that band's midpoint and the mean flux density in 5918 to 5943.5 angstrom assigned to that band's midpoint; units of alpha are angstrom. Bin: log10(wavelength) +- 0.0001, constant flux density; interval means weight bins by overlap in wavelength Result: 1.0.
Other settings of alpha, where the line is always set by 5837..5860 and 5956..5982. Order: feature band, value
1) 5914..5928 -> -1.3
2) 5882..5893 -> 1.4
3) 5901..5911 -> -0.4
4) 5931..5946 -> 0.7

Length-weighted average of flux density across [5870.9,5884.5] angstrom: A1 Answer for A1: 37.7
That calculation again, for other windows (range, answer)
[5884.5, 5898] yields 32.5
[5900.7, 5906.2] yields 36.9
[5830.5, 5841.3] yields 37.6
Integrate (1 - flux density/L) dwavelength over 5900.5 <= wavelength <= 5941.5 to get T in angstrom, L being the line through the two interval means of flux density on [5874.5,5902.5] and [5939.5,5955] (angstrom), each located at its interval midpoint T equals -4.9 angstrom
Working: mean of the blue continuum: 34.2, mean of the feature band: 39.1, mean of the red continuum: 35.5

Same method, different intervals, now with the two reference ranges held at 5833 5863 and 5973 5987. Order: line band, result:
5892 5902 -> 1.2 angstrom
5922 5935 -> -1.3 angstrom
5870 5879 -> -0.5 angstrom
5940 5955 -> 0.6 angstrom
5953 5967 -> -0.3 angstrom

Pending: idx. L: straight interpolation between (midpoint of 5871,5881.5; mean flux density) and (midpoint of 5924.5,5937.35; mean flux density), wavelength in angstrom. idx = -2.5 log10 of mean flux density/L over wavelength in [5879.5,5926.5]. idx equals 0.08 mag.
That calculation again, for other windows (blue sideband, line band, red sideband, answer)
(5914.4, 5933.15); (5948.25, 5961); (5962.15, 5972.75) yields 0.05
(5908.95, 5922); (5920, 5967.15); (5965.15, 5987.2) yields 0.04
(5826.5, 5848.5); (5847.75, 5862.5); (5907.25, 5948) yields 0.06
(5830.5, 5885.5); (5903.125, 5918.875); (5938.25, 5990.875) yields -0.08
